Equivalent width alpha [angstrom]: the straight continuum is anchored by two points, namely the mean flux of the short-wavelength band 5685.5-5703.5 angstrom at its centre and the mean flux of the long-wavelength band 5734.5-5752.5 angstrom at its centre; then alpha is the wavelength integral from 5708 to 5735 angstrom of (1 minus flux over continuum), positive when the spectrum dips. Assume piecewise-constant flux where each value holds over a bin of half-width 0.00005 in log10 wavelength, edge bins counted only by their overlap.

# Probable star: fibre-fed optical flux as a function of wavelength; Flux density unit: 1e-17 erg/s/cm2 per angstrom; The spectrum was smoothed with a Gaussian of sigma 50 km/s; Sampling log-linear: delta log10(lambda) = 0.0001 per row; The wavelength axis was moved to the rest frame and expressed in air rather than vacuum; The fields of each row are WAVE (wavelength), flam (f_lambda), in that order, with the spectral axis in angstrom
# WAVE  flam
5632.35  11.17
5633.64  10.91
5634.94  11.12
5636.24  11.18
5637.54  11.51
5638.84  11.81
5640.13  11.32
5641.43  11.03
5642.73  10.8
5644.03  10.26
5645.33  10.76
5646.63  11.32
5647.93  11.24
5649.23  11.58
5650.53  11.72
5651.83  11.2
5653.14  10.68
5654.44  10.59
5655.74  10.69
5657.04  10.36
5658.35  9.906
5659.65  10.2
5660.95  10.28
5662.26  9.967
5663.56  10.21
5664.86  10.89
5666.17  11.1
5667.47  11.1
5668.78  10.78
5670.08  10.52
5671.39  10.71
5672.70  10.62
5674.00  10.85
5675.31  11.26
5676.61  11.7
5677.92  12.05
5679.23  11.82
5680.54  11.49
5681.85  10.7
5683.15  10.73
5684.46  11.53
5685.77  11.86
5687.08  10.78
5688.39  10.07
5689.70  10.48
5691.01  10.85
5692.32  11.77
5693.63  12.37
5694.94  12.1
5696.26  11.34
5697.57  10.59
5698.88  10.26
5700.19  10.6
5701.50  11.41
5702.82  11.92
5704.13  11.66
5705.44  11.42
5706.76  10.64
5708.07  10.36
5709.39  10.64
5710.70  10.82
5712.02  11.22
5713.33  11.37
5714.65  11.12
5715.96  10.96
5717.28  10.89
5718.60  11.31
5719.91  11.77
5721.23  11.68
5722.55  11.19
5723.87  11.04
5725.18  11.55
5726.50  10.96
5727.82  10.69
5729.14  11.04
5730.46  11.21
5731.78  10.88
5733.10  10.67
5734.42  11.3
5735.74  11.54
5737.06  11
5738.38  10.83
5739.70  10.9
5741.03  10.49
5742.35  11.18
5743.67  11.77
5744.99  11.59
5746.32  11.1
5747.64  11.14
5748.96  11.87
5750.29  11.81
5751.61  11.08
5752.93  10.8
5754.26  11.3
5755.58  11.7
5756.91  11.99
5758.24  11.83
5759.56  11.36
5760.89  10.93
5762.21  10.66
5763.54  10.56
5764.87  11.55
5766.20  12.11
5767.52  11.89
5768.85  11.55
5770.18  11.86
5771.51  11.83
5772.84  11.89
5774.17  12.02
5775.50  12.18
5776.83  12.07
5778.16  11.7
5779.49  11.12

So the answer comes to 0.3 angstrom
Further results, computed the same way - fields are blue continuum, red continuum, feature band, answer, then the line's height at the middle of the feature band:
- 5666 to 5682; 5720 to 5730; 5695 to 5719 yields 0.3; 11.2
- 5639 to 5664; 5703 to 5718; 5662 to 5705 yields -0.7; 10.9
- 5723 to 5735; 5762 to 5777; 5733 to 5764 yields 0.3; 11.4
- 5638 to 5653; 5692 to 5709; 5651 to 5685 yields 1.1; 11.2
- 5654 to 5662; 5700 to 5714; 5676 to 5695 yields -1.0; 10.8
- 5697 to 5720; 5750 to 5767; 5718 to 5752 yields 0.0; 11.2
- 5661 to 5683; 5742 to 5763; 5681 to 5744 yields 0.3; 11.2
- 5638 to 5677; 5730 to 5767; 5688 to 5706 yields -0.3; 11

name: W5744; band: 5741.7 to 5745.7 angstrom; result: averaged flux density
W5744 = 11.5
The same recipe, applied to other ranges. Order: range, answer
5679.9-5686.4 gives 11.3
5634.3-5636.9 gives 11.1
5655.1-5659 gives 10.3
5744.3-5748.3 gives 11.3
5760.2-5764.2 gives 10.7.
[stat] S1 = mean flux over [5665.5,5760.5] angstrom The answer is 11.2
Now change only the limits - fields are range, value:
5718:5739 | 11.2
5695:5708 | 11.1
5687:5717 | 11.1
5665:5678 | 11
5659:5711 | 11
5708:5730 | 11.1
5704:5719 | 11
